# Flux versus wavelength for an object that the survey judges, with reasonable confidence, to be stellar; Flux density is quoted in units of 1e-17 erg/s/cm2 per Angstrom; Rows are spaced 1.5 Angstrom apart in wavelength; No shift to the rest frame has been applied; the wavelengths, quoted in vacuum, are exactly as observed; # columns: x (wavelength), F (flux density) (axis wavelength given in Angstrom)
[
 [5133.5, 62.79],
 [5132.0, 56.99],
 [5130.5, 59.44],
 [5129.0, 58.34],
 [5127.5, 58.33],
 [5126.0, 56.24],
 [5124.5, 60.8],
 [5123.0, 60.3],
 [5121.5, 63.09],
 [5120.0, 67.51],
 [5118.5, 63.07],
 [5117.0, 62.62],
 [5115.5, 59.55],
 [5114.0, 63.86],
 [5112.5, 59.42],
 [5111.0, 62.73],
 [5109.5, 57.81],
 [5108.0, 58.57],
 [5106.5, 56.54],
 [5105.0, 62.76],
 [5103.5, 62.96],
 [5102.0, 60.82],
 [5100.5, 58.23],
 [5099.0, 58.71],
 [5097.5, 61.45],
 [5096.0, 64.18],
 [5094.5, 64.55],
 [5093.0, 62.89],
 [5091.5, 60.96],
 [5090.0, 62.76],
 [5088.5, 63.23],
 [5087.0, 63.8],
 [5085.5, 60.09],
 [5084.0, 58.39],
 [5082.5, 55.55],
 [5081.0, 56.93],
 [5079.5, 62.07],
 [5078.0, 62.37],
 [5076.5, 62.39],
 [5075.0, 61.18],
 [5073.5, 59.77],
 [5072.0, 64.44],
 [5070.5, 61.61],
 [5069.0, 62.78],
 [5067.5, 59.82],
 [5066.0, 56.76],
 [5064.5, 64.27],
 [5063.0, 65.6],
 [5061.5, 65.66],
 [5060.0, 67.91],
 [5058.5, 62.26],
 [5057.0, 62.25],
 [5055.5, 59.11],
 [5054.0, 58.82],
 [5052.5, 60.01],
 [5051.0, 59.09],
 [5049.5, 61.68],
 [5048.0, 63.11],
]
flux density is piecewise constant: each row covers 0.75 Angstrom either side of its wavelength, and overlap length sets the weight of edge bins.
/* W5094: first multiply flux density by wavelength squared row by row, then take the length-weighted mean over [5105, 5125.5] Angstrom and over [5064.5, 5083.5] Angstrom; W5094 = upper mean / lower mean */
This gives 1.03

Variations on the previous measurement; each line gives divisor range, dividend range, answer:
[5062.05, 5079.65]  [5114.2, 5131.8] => 1.00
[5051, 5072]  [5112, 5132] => 1.00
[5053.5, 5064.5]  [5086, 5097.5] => 1.01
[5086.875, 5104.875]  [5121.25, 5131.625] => 0.97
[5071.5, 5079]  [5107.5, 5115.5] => 0.99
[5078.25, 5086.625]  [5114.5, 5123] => 1.08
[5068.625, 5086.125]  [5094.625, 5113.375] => 1.01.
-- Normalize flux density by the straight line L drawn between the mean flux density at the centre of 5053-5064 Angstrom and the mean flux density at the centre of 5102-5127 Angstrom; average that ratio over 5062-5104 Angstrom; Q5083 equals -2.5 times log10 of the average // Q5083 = 0.01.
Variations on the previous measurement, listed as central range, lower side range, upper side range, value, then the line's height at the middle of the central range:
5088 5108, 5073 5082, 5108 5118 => -0.011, 60.8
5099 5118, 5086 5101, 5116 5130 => 0.020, 61.6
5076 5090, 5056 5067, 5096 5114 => 0.022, 61.9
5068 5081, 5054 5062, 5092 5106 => 0.012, 62.4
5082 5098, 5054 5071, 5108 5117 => -0.005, 61.4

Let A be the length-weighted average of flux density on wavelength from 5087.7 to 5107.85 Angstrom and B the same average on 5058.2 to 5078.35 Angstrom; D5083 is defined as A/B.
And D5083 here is 0.98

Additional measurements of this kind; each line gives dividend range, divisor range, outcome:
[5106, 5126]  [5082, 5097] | 0.99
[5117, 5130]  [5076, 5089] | 1.01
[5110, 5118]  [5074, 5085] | 1.03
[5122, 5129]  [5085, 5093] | 0.95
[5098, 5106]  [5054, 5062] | 0.96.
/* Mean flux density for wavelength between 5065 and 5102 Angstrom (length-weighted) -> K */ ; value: 61.1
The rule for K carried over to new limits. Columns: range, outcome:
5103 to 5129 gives 60.9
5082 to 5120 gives 61.2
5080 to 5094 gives 60.6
